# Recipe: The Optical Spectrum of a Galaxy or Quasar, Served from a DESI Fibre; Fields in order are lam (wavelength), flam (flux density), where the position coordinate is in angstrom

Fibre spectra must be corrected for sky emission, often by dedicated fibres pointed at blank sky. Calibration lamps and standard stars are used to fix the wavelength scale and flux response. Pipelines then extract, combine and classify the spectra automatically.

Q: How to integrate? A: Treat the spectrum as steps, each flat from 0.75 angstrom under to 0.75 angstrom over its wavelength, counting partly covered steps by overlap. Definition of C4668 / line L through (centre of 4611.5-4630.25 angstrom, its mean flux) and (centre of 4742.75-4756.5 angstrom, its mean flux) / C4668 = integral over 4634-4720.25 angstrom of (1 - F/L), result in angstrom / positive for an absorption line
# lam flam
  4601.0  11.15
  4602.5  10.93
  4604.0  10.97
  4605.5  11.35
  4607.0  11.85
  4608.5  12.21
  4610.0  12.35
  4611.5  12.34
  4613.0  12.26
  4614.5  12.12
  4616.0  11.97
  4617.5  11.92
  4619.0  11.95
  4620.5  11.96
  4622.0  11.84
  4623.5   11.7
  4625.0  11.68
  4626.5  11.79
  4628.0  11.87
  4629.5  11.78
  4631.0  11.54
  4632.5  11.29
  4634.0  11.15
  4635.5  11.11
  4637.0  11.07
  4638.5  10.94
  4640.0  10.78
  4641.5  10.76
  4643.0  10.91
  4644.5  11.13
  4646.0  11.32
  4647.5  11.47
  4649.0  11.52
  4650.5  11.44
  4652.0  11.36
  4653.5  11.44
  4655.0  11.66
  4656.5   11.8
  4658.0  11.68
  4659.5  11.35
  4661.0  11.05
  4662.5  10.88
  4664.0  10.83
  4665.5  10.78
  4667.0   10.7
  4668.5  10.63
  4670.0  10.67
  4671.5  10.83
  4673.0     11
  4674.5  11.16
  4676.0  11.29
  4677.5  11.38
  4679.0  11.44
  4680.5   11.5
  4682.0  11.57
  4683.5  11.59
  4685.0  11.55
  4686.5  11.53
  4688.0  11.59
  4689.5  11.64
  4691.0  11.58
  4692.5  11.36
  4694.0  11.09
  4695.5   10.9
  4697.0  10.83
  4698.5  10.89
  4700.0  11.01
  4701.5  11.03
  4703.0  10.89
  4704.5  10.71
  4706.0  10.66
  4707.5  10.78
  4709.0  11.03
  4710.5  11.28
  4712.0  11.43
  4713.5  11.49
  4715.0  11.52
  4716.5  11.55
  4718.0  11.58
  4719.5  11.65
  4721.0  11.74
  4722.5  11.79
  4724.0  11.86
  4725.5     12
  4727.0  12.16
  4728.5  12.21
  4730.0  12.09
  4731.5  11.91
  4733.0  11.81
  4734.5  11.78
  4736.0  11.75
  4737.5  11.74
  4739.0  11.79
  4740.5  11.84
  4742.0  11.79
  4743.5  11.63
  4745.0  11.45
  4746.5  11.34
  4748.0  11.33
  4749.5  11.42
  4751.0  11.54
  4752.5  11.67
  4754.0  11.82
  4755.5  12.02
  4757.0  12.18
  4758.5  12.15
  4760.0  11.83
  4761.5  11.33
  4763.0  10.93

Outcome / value 4.2 angstrom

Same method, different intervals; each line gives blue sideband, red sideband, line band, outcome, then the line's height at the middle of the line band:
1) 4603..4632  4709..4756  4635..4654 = 1.0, 11.8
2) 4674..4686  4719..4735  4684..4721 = 1.3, 11.7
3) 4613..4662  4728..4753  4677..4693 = 0.1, 11.6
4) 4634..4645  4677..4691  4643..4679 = 0.2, 11.2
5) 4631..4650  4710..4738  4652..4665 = -0.1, 11.3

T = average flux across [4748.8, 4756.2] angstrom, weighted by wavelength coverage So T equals 11.7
